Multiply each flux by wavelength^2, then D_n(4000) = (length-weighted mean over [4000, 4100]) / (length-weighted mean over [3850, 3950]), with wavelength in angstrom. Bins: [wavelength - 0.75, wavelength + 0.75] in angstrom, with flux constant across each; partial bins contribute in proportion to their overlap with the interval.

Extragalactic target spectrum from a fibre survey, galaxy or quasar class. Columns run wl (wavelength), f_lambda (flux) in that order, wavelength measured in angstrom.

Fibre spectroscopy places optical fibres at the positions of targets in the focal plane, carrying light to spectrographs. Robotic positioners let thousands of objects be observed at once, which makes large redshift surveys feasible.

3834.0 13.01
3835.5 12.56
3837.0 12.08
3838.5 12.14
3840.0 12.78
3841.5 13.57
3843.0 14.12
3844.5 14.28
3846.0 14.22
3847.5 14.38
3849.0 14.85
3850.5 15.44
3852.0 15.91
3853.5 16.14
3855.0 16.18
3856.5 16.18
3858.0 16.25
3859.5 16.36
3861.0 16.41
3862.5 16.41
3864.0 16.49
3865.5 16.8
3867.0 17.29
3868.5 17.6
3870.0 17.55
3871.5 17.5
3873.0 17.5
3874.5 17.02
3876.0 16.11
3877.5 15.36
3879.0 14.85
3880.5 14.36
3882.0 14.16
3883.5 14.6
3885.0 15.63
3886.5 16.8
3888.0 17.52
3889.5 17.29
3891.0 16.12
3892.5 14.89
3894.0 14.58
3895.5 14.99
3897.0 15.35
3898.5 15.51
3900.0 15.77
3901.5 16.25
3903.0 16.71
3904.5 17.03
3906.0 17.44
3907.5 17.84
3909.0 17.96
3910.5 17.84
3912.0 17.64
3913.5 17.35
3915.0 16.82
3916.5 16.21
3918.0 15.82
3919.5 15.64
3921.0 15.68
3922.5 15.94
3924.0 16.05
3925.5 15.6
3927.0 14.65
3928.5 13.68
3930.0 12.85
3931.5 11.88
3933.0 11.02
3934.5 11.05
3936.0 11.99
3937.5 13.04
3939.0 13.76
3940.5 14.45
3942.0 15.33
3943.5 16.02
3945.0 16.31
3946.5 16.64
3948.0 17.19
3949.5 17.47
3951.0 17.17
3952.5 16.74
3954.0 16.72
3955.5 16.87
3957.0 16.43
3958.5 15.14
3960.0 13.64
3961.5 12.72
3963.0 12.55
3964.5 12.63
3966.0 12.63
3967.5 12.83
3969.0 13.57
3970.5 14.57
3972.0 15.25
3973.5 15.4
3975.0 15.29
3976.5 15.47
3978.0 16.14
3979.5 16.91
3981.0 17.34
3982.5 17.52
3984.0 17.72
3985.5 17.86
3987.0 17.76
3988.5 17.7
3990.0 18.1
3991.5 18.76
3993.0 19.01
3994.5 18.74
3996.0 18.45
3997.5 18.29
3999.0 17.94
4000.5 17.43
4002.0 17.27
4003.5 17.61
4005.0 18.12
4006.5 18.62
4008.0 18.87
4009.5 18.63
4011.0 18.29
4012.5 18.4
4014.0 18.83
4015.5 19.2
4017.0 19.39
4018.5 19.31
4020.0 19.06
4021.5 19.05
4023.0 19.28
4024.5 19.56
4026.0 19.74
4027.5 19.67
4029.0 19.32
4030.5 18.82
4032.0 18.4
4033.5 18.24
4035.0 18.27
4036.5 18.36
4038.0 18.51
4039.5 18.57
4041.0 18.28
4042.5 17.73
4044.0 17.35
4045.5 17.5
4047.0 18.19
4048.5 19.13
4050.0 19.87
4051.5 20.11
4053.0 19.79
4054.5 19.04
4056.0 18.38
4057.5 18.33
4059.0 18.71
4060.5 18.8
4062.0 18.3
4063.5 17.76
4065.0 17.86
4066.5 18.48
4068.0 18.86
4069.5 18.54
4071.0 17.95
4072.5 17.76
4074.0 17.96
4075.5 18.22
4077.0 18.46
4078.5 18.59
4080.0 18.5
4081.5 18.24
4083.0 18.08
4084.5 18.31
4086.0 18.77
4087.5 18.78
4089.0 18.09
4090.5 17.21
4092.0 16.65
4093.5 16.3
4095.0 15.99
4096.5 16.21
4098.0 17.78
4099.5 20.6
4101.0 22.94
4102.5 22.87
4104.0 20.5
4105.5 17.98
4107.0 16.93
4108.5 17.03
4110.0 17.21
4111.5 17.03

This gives 1.3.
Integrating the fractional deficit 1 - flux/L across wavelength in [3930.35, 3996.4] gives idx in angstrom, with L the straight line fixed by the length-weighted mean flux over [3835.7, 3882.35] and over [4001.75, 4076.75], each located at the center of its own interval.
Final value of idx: 6.9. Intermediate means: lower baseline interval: 15.5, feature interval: 15.5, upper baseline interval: 18.6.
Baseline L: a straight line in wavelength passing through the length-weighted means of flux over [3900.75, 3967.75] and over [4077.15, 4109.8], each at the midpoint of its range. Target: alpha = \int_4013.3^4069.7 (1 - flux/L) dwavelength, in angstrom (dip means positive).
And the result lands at -4.5 angstrom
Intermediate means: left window 15.3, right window 18.4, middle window 18.8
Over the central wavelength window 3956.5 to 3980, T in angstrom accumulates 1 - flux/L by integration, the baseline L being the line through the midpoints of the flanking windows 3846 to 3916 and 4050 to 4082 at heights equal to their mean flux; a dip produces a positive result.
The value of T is 4.0 angstrom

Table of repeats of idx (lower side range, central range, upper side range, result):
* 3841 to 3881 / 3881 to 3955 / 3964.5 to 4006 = 3.1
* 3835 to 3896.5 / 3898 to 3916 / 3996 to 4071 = -0.8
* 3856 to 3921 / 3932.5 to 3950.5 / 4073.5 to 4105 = 2.5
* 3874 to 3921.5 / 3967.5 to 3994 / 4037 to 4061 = 1.4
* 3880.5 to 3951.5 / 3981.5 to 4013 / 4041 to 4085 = -1.8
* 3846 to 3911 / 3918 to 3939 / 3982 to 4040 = 4.0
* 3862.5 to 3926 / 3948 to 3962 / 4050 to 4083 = 0.9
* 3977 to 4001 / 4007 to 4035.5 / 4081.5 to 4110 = -1.5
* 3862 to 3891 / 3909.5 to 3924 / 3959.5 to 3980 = -1.0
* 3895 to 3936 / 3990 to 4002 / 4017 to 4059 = -0.4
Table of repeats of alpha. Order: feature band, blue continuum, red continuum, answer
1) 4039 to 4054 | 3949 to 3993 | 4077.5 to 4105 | -0.9 angstrom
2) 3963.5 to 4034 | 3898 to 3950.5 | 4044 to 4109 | -2.5 angstrom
